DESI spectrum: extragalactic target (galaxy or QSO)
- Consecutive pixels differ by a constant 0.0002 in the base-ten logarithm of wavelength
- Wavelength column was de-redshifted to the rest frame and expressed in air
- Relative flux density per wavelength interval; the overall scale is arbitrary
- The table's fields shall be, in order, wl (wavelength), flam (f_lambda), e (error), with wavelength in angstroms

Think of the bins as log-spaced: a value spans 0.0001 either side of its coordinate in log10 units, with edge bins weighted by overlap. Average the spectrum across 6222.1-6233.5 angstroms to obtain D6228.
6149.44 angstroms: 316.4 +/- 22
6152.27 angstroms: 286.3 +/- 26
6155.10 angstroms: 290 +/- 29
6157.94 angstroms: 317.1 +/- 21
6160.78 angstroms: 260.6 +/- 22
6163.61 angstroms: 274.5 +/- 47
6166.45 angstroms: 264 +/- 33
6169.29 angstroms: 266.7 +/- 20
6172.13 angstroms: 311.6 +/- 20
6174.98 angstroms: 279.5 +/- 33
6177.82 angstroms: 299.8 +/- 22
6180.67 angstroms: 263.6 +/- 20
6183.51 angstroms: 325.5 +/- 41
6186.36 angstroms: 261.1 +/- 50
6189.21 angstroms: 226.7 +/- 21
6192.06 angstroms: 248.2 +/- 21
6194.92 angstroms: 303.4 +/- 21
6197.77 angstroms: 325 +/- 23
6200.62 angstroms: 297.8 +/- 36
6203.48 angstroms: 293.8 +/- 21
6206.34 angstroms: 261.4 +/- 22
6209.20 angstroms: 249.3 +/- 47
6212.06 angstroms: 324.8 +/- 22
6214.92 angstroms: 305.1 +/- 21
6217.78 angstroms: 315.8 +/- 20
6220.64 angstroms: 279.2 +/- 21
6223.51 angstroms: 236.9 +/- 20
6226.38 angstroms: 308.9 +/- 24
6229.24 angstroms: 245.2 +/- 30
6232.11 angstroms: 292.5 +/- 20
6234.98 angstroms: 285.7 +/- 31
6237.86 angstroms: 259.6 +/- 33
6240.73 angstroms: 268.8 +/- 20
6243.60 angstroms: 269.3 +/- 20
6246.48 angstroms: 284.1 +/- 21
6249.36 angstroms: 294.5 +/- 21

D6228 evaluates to 271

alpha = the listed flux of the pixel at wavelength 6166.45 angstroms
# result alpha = 264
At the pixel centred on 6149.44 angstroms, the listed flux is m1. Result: 316.4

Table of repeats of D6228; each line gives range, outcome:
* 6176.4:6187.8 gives 287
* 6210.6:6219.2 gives 315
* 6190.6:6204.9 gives 293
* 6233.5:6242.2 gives 271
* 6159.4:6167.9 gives 267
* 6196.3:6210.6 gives 286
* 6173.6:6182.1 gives 281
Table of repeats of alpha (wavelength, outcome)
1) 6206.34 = 261.4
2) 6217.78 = 315.8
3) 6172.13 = 311.6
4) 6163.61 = 274.5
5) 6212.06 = 324.8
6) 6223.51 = 236.9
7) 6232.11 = 292.5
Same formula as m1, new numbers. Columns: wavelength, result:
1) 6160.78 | 260.6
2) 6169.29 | 266.7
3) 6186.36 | 261.1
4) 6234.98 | 285.7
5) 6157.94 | 317.1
